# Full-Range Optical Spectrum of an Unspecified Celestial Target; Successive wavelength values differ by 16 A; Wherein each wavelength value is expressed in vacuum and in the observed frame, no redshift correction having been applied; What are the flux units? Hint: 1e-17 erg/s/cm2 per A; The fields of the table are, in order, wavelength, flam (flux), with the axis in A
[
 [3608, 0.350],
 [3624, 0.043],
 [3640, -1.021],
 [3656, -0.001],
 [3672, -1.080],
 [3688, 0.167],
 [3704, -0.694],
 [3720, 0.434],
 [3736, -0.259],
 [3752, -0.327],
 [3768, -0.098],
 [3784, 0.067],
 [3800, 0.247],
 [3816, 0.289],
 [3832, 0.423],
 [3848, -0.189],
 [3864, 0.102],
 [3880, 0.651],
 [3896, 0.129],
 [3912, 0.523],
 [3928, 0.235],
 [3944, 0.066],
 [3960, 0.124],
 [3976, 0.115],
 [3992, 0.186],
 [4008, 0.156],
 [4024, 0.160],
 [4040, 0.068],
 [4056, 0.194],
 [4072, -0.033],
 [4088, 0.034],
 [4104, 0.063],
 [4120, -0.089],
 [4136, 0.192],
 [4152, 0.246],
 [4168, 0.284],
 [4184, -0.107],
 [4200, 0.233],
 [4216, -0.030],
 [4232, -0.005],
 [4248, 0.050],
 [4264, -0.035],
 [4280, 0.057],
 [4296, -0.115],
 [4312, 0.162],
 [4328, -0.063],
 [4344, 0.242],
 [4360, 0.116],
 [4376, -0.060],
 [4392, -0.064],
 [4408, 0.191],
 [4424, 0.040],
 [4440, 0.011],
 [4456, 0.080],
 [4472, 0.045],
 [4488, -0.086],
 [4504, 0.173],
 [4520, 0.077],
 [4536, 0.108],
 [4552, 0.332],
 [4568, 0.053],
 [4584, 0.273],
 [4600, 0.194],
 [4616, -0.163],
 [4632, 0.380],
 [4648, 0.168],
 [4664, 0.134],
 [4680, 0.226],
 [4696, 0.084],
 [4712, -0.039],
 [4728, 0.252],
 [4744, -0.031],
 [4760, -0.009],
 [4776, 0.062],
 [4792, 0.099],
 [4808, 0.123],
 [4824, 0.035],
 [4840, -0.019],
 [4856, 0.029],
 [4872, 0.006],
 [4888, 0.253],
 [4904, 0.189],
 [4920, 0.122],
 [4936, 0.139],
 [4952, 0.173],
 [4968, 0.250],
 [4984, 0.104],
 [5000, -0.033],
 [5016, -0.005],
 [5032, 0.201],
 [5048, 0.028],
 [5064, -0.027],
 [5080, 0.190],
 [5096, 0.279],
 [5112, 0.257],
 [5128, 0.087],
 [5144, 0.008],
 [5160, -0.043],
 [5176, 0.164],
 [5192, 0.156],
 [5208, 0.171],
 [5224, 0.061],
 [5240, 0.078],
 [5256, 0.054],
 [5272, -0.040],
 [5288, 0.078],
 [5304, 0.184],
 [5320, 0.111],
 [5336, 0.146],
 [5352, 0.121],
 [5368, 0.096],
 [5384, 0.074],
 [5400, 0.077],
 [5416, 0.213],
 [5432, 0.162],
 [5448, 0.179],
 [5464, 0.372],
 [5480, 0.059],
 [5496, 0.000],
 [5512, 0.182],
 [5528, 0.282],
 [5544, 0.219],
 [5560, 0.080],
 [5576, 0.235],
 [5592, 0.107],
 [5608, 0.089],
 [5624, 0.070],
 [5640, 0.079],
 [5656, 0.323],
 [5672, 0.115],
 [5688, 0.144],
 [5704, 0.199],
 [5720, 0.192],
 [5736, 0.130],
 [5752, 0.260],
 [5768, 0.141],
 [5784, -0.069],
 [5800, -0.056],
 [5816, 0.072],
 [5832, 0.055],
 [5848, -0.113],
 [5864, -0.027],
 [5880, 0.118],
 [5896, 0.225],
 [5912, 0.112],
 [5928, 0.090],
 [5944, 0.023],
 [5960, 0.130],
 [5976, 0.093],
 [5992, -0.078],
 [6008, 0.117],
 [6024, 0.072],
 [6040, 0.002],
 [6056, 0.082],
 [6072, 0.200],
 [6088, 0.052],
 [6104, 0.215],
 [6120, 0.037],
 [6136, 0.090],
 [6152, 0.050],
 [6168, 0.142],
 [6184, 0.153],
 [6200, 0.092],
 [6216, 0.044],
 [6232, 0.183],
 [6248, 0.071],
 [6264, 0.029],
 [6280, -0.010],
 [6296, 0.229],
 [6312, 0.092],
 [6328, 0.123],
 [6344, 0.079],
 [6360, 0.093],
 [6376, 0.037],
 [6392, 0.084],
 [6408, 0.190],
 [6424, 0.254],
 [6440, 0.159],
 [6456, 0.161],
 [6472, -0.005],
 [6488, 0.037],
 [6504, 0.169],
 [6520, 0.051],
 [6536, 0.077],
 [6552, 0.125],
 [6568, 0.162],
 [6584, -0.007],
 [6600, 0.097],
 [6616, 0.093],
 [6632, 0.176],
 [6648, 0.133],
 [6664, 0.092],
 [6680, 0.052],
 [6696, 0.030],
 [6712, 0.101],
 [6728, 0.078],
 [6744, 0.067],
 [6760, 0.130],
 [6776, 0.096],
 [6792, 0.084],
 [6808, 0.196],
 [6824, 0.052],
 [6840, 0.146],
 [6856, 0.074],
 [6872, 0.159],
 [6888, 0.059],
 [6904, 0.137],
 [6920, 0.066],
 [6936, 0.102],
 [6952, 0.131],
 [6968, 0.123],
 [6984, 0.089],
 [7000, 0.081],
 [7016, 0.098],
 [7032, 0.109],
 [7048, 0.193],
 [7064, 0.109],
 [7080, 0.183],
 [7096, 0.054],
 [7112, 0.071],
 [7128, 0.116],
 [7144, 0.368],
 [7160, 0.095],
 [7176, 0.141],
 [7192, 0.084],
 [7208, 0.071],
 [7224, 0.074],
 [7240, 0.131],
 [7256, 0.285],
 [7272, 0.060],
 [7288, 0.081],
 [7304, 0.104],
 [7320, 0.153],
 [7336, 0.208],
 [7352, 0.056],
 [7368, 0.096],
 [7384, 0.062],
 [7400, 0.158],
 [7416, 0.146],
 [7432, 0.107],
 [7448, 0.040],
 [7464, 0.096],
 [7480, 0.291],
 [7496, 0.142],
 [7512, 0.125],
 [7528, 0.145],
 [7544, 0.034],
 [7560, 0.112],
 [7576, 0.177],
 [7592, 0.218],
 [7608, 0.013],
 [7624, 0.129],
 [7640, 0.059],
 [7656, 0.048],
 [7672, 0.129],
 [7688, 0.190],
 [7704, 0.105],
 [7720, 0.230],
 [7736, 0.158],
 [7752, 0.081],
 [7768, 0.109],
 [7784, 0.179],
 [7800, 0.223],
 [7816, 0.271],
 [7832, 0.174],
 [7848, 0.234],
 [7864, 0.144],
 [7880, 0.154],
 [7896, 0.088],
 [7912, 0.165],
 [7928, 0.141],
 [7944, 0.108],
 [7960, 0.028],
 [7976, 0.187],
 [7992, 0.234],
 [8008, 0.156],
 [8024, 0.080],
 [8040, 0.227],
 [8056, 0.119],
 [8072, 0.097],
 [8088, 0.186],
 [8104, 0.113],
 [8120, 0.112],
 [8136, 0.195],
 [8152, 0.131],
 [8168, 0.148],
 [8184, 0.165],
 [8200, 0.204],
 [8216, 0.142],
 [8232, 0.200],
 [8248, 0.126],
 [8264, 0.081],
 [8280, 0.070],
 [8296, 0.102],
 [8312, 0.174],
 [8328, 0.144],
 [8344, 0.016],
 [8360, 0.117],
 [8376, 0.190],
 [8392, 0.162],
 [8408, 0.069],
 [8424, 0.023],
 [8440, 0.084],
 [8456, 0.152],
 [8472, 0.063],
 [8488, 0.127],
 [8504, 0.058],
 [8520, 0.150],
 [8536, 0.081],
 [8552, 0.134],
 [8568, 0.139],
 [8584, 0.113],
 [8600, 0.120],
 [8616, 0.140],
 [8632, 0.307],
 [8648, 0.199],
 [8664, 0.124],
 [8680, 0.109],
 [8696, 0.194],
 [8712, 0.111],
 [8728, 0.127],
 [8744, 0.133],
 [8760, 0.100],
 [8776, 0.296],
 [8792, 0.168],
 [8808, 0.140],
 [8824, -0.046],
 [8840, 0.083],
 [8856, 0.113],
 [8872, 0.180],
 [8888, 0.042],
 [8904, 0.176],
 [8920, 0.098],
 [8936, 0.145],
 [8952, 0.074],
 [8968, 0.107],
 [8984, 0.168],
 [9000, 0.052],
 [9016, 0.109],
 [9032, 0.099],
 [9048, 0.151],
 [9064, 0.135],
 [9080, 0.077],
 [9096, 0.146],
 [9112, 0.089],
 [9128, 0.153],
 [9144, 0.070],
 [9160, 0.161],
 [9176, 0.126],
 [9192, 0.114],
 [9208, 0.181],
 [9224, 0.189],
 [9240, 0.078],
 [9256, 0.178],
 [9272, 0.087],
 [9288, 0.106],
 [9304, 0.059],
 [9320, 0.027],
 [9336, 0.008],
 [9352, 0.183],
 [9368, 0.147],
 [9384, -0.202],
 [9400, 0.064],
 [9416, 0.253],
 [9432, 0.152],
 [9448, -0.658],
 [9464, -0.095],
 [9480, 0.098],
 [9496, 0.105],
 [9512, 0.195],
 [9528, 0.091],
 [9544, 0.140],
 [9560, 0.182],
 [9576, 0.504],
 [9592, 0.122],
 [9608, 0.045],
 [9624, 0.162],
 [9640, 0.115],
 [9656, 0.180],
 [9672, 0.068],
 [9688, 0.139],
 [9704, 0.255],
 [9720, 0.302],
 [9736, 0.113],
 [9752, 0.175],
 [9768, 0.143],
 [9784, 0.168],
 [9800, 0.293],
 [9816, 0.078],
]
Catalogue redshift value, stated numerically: 0.92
